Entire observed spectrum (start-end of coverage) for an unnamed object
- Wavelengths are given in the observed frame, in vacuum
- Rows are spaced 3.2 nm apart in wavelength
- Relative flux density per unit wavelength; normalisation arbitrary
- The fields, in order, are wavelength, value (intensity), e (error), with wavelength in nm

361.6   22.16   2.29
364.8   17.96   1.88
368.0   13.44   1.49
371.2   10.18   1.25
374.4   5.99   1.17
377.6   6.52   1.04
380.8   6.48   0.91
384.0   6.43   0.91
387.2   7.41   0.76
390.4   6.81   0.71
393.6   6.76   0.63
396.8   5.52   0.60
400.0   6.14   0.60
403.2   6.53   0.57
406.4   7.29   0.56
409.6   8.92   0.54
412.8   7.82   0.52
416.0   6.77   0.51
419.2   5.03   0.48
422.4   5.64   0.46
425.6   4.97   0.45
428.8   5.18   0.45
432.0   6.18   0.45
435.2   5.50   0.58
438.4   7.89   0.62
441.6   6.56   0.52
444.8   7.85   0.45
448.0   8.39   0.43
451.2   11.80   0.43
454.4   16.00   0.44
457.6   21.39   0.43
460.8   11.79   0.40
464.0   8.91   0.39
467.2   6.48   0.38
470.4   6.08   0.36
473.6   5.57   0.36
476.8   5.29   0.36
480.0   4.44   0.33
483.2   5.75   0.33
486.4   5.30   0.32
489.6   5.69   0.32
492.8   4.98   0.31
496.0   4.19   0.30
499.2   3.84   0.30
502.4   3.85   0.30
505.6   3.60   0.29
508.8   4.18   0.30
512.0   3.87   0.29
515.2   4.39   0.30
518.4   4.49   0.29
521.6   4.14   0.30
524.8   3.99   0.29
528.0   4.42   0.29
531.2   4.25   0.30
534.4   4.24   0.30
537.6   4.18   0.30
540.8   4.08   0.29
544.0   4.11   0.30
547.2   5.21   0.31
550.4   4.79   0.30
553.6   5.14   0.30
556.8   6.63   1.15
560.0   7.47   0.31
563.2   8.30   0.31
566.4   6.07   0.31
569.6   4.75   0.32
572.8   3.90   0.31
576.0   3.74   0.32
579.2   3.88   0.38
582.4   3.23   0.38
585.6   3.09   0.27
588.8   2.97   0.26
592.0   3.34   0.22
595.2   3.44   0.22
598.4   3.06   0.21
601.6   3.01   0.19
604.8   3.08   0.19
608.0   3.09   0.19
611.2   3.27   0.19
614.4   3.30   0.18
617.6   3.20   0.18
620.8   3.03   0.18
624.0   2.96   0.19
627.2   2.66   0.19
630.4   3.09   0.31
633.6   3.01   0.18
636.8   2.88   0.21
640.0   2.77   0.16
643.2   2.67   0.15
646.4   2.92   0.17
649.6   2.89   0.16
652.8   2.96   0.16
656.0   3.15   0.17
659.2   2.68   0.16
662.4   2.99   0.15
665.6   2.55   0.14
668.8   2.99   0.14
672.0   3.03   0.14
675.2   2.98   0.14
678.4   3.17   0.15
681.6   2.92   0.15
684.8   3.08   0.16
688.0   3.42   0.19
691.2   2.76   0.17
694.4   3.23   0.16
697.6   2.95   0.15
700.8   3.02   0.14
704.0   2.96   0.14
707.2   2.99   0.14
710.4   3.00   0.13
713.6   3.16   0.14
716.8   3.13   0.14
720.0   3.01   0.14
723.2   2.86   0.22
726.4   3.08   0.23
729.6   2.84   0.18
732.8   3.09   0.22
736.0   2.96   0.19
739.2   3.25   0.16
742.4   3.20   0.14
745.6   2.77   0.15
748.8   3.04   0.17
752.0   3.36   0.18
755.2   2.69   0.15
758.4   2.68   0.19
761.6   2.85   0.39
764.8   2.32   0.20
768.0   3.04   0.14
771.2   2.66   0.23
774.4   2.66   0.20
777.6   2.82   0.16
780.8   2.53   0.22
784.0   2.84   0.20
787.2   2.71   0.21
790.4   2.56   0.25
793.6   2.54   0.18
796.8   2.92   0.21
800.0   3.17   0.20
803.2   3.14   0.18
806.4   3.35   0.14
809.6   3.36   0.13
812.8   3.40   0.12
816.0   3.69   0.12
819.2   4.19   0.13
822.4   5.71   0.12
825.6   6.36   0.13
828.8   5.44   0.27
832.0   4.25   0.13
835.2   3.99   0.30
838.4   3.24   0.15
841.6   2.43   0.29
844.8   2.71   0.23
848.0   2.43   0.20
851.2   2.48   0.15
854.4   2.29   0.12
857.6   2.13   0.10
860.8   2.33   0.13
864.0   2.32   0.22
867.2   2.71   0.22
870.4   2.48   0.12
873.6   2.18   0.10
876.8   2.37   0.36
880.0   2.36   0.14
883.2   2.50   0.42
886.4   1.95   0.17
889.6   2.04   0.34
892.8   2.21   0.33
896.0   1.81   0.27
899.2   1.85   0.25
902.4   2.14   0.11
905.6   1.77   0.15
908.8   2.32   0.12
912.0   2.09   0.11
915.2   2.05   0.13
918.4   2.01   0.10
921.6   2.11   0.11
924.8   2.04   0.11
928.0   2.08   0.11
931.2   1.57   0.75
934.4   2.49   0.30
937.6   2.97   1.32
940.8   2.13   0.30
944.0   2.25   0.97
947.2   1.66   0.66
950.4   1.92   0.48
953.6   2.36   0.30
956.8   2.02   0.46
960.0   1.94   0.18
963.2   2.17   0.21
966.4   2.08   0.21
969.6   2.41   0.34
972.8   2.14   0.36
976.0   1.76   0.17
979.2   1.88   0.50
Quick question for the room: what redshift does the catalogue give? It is 1.949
